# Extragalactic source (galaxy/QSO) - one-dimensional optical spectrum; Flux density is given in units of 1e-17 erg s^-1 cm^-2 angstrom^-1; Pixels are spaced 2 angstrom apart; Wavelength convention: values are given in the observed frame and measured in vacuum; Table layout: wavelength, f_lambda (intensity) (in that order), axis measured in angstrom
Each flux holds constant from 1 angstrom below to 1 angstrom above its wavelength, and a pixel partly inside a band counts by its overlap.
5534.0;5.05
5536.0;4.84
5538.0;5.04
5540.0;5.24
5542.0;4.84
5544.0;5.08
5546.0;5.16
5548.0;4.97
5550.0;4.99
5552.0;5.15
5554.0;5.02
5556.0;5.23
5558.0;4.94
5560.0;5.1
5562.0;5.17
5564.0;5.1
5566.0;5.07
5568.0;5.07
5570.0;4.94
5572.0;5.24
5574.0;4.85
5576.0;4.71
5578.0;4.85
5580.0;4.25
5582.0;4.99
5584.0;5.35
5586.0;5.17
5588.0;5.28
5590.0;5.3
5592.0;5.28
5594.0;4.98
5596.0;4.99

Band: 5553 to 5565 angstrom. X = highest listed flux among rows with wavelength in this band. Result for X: 5.23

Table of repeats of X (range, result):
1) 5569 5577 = 5.24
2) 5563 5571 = 5.1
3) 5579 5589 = 5.35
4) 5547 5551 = 4.99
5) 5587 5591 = 5.3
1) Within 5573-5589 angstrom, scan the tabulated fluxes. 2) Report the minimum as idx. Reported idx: 4.25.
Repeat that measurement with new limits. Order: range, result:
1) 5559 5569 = 5.07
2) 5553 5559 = 4.94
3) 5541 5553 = 4.84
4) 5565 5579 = 4.71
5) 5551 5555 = 5.02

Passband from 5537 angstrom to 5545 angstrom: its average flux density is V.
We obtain 5.05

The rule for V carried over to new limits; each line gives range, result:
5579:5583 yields 4.62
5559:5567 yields 5.11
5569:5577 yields 4.93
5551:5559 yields 5.08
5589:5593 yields 5.29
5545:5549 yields 5.06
